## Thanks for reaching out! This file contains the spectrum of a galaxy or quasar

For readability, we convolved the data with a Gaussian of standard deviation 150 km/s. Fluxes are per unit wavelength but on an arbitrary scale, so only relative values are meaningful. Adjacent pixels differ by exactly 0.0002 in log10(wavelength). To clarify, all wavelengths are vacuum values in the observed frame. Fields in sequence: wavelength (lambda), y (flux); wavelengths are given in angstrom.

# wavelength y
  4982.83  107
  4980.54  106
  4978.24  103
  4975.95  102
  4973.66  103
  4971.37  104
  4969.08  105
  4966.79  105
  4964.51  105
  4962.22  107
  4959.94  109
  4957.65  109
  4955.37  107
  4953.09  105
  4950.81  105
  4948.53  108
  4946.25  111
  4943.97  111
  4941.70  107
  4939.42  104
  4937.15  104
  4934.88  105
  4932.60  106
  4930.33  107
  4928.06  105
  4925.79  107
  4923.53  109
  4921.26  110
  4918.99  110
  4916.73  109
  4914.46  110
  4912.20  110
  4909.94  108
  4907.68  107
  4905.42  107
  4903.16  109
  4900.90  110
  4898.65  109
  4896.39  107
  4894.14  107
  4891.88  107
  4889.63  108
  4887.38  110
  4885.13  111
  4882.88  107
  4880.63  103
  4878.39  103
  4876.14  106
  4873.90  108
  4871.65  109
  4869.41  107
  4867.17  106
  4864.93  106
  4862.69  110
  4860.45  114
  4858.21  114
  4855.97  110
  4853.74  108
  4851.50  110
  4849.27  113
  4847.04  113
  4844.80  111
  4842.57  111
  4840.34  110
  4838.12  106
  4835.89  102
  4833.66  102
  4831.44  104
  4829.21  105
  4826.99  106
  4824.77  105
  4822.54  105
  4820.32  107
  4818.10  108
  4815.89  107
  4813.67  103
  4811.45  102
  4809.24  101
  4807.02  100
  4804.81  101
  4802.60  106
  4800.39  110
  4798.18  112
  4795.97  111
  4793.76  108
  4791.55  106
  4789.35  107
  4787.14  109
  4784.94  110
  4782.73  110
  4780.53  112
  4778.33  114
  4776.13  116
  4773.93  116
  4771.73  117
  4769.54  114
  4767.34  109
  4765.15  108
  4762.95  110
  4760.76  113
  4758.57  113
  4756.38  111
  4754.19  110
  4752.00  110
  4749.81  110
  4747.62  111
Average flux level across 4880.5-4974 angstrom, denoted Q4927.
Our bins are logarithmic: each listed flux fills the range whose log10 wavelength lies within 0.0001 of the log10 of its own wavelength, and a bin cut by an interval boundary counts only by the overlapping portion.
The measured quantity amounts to 107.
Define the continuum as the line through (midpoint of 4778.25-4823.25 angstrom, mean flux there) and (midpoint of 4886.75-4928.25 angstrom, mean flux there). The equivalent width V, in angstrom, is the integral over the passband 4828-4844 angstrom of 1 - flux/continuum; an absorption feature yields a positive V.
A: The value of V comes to 0.24 angstrom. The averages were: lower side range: 107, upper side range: 108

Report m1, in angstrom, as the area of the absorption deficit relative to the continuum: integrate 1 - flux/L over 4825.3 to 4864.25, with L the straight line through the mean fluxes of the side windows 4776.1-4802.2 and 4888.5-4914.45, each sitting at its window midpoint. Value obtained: 0.2 angstrom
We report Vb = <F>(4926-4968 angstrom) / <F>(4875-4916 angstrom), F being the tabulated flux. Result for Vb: 1.0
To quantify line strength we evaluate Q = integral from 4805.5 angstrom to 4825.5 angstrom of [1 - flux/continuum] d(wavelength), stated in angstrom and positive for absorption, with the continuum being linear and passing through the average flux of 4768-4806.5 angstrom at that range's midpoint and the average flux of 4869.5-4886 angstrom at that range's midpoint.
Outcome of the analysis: 0.9 angstrom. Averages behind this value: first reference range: 110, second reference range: 107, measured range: 104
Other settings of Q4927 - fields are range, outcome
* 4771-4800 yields 111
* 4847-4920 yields 109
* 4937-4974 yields 107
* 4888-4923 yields 109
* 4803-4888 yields 107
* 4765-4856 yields 108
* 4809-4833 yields 105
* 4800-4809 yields 103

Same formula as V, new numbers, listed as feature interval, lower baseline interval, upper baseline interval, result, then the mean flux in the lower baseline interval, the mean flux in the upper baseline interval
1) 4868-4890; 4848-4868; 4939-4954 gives 0.5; 110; 107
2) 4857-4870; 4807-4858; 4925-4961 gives -0.3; 107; 107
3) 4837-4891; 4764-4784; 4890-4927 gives 0.5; 113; 108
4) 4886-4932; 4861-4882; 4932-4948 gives -0.6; 107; 107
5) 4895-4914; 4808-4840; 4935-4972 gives -0.5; 105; 107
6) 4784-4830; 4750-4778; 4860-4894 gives 1.8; 112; 108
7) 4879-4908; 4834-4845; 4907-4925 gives 0.2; 107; 109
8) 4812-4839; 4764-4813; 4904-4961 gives 0.9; 109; 108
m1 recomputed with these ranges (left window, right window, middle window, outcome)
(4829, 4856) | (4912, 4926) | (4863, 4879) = 0.3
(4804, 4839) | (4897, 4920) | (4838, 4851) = -0.7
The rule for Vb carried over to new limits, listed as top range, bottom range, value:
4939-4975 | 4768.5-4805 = 0.96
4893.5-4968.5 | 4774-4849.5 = 1.00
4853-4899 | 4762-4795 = 0.97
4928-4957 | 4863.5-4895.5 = 1.00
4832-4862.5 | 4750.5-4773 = 0.98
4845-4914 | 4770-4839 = 1.01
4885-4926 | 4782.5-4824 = 1.02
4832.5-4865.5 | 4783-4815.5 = 1.03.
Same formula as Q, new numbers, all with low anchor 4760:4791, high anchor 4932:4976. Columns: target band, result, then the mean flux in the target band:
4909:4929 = -0.27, 109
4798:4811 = 0.76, 104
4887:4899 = 0.03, 108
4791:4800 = 0.13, 109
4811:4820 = 0.41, 105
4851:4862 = -0.20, 111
